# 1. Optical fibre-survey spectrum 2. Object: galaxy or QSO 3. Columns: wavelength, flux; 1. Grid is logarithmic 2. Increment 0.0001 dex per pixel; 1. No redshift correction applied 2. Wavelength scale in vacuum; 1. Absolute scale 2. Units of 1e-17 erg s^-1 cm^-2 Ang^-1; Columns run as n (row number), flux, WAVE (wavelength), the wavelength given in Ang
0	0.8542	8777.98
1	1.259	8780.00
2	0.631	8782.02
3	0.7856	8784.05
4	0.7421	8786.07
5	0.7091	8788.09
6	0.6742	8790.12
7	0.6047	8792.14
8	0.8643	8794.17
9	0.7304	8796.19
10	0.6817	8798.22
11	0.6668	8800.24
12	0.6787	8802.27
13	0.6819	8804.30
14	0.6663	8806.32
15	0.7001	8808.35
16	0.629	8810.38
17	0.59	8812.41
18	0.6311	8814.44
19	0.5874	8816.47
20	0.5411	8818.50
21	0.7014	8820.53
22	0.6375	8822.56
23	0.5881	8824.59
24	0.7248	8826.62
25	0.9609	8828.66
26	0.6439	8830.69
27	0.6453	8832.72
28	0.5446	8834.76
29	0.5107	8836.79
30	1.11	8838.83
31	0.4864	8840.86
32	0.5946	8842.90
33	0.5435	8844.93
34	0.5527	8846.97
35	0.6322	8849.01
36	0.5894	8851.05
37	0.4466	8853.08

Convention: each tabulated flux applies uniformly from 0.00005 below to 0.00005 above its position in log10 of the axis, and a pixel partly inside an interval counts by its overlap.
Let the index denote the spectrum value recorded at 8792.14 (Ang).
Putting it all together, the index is 0.6047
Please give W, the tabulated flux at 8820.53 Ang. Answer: 0.7014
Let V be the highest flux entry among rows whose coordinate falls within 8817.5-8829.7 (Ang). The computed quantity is 0.9609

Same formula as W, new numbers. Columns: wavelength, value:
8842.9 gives 0.5946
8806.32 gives 0.6663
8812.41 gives 0.59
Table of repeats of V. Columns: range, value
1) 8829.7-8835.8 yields 0.6453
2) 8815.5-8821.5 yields 0.7014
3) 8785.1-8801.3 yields 0.8643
